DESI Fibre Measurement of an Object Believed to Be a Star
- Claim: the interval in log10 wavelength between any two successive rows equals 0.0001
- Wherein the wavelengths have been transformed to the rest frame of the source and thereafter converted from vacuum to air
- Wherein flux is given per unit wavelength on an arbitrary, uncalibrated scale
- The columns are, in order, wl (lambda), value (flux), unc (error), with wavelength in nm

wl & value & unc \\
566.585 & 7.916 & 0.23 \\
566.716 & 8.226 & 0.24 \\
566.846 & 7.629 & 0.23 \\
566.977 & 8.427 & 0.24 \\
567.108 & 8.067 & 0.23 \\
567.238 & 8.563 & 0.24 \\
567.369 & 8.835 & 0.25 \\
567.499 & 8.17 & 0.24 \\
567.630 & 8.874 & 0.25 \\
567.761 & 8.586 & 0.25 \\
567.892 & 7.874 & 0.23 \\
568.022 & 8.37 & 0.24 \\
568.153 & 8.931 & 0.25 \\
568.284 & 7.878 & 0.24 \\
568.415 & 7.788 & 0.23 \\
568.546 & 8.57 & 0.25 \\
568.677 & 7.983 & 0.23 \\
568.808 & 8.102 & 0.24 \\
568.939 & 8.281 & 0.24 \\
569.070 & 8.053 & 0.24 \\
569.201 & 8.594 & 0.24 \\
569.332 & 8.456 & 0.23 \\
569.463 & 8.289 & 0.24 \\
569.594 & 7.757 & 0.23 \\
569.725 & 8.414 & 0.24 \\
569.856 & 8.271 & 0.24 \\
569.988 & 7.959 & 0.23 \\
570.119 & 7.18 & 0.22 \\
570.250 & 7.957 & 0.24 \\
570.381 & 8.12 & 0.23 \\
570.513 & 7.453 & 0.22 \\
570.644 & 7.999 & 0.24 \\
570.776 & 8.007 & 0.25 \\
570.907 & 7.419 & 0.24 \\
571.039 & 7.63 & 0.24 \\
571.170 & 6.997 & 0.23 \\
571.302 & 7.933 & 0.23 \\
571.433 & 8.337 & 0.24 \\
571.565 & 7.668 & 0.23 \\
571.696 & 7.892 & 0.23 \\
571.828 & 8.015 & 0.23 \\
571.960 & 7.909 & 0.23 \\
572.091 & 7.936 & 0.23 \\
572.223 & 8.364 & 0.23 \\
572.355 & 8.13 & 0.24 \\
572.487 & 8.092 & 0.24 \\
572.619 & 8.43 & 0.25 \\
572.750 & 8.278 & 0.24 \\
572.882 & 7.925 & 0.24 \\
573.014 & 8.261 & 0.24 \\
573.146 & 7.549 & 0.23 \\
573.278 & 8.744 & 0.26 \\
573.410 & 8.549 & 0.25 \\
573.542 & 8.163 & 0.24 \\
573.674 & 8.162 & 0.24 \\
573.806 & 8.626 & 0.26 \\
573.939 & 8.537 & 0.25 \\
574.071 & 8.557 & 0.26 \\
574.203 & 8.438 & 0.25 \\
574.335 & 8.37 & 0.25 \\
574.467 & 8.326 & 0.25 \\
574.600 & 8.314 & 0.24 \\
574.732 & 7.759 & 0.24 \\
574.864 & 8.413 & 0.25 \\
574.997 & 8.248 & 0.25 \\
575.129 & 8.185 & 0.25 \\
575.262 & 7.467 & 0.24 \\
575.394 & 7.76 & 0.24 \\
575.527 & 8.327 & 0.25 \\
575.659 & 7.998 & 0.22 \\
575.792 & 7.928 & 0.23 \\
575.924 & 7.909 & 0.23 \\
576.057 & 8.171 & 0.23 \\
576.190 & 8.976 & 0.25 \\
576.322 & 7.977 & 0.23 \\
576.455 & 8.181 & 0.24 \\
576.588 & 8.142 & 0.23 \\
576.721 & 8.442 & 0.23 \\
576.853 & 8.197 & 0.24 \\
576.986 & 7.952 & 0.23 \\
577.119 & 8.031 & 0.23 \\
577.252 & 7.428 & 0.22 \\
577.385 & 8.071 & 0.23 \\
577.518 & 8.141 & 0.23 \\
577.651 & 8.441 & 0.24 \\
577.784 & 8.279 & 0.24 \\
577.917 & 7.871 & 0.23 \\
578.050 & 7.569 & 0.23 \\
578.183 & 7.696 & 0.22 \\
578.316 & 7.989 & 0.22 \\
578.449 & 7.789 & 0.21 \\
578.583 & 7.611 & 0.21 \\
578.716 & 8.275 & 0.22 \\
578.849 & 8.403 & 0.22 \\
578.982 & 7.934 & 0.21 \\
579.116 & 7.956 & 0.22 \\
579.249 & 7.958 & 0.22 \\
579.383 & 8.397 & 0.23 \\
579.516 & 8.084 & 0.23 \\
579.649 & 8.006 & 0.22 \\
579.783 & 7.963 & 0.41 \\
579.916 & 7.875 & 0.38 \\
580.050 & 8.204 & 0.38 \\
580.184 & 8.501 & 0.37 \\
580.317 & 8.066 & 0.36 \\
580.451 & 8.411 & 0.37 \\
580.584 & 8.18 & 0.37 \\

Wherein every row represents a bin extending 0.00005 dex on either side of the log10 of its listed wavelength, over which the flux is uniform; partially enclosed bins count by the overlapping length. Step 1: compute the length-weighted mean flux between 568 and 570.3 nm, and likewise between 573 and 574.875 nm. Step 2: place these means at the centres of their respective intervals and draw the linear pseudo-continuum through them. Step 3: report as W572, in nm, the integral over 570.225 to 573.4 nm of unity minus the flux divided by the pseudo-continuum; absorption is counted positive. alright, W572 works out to 0.106 nm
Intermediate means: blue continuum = 8.15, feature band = 7.97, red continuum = 8.32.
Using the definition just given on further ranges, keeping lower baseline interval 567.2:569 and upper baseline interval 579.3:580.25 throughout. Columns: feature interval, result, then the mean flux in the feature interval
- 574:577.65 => 0.03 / 8.14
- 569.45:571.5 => 0.11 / 7.85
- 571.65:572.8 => 0.02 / 8.12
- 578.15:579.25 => 0.03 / 7.96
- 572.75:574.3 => -0.01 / 8.32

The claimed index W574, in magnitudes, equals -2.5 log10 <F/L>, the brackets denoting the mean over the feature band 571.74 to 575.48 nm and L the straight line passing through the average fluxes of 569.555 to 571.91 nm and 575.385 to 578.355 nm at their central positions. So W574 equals -0.034 mag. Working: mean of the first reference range 7.83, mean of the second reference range 8.07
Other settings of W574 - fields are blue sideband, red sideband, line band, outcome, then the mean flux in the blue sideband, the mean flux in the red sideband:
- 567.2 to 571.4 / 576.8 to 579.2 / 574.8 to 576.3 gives -0.015 mag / 8.1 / 7.98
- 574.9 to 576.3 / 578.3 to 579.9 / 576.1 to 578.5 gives -0.001 mag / 8.1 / 8.03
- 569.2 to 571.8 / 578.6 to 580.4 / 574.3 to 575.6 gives -0.014 mag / 7.9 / 8.11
